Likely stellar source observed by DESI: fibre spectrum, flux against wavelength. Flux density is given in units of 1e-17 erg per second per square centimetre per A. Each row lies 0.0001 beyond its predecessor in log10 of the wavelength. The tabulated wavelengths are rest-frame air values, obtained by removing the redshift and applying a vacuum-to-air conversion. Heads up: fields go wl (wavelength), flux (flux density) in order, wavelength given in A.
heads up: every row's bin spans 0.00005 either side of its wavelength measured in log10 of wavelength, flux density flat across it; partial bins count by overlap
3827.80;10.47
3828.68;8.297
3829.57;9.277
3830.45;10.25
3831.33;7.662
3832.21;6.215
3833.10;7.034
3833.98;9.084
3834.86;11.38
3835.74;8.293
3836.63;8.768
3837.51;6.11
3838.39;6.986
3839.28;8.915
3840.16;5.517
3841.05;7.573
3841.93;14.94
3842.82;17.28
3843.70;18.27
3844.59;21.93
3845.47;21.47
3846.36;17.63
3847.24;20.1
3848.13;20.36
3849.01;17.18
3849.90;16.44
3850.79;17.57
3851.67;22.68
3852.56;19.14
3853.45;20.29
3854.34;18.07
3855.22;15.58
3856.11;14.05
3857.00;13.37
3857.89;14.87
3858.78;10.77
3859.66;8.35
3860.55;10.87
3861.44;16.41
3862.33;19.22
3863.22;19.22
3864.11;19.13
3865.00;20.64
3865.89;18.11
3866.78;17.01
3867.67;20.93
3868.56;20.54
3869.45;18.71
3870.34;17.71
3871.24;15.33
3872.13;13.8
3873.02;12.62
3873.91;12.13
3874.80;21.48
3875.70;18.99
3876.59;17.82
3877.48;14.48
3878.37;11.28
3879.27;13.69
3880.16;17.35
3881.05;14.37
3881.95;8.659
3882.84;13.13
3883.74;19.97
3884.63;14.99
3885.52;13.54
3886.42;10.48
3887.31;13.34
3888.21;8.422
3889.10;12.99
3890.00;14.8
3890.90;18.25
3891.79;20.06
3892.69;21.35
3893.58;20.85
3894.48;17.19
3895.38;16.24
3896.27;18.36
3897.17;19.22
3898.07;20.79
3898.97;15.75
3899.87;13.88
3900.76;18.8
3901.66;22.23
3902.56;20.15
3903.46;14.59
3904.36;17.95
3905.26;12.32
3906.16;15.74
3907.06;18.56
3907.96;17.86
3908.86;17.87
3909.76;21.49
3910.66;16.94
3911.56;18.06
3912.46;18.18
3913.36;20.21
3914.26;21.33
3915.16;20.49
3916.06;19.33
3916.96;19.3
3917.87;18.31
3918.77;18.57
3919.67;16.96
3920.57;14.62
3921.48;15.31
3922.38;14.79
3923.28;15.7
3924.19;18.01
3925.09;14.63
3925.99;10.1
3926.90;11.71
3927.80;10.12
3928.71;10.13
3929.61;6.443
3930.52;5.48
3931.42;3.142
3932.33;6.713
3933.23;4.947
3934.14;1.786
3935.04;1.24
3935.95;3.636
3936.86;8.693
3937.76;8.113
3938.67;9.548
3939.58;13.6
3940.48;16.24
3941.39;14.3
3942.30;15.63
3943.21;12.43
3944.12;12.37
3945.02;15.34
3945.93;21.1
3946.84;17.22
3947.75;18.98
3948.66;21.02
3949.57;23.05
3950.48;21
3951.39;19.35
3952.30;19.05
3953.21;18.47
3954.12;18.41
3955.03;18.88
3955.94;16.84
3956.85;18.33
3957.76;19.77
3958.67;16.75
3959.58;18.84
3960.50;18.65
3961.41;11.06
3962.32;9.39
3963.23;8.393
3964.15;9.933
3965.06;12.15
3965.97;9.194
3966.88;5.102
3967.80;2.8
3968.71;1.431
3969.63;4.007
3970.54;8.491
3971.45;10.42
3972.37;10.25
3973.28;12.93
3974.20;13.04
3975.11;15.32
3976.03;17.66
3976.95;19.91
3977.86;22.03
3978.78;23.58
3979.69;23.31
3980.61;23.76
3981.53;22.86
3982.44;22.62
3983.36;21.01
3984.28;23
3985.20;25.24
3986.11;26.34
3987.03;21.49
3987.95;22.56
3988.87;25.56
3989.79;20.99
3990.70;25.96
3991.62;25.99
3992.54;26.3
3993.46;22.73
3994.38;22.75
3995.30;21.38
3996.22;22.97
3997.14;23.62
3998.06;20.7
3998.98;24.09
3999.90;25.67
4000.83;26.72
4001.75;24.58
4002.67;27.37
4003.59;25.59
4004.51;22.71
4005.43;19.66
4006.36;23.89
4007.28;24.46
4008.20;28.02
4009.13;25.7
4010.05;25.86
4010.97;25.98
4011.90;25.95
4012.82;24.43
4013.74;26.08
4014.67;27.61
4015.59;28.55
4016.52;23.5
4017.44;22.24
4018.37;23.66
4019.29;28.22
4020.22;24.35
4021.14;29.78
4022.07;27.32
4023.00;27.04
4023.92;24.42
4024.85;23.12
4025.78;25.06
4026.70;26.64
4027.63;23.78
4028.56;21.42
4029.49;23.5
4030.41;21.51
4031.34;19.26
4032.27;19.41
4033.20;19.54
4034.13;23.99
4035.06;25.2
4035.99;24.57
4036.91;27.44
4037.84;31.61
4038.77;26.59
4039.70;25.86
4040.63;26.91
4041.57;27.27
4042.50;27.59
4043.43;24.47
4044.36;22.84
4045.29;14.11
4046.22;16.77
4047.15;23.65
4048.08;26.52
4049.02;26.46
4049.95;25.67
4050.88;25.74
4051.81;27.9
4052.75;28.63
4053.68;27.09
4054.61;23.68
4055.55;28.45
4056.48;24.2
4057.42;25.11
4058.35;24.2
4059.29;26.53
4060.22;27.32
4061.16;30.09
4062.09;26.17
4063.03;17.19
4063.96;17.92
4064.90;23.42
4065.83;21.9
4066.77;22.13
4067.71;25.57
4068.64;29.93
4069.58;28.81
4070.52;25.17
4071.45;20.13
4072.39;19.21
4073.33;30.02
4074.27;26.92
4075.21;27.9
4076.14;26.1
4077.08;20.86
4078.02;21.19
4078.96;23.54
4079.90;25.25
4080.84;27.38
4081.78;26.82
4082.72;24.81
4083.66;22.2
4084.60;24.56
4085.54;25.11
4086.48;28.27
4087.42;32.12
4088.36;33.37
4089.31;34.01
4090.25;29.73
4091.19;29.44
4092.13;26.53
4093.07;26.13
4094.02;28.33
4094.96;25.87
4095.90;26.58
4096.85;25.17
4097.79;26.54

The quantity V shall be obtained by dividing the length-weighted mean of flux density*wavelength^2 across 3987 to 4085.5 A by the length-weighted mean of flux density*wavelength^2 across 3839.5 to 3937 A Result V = 1.7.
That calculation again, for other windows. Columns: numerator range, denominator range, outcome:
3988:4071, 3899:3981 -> 1.77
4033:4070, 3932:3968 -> 1.94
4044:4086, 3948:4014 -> 1.30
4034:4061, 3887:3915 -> 1.56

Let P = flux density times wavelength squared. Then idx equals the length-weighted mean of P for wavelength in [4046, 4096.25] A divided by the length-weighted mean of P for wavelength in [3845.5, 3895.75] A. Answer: 1.7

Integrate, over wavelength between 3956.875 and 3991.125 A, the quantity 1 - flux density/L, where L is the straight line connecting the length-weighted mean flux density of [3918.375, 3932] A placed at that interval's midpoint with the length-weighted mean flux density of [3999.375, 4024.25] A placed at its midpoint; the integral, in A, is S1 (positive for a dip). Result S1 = 6.2 A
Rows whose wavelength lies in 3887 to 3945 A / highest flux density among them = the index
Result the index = 22.23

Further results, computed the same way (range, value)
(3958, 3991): 26.34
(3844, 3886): 22.68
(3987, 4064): 31.61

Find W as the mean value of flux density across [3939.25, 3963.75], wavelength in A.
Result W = 16.8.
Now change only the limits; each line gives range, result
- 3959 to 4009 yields 19.1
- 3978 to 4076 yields 24.6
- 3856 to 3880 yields 16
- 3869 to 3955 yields 15.3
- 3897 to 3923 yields 17.9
